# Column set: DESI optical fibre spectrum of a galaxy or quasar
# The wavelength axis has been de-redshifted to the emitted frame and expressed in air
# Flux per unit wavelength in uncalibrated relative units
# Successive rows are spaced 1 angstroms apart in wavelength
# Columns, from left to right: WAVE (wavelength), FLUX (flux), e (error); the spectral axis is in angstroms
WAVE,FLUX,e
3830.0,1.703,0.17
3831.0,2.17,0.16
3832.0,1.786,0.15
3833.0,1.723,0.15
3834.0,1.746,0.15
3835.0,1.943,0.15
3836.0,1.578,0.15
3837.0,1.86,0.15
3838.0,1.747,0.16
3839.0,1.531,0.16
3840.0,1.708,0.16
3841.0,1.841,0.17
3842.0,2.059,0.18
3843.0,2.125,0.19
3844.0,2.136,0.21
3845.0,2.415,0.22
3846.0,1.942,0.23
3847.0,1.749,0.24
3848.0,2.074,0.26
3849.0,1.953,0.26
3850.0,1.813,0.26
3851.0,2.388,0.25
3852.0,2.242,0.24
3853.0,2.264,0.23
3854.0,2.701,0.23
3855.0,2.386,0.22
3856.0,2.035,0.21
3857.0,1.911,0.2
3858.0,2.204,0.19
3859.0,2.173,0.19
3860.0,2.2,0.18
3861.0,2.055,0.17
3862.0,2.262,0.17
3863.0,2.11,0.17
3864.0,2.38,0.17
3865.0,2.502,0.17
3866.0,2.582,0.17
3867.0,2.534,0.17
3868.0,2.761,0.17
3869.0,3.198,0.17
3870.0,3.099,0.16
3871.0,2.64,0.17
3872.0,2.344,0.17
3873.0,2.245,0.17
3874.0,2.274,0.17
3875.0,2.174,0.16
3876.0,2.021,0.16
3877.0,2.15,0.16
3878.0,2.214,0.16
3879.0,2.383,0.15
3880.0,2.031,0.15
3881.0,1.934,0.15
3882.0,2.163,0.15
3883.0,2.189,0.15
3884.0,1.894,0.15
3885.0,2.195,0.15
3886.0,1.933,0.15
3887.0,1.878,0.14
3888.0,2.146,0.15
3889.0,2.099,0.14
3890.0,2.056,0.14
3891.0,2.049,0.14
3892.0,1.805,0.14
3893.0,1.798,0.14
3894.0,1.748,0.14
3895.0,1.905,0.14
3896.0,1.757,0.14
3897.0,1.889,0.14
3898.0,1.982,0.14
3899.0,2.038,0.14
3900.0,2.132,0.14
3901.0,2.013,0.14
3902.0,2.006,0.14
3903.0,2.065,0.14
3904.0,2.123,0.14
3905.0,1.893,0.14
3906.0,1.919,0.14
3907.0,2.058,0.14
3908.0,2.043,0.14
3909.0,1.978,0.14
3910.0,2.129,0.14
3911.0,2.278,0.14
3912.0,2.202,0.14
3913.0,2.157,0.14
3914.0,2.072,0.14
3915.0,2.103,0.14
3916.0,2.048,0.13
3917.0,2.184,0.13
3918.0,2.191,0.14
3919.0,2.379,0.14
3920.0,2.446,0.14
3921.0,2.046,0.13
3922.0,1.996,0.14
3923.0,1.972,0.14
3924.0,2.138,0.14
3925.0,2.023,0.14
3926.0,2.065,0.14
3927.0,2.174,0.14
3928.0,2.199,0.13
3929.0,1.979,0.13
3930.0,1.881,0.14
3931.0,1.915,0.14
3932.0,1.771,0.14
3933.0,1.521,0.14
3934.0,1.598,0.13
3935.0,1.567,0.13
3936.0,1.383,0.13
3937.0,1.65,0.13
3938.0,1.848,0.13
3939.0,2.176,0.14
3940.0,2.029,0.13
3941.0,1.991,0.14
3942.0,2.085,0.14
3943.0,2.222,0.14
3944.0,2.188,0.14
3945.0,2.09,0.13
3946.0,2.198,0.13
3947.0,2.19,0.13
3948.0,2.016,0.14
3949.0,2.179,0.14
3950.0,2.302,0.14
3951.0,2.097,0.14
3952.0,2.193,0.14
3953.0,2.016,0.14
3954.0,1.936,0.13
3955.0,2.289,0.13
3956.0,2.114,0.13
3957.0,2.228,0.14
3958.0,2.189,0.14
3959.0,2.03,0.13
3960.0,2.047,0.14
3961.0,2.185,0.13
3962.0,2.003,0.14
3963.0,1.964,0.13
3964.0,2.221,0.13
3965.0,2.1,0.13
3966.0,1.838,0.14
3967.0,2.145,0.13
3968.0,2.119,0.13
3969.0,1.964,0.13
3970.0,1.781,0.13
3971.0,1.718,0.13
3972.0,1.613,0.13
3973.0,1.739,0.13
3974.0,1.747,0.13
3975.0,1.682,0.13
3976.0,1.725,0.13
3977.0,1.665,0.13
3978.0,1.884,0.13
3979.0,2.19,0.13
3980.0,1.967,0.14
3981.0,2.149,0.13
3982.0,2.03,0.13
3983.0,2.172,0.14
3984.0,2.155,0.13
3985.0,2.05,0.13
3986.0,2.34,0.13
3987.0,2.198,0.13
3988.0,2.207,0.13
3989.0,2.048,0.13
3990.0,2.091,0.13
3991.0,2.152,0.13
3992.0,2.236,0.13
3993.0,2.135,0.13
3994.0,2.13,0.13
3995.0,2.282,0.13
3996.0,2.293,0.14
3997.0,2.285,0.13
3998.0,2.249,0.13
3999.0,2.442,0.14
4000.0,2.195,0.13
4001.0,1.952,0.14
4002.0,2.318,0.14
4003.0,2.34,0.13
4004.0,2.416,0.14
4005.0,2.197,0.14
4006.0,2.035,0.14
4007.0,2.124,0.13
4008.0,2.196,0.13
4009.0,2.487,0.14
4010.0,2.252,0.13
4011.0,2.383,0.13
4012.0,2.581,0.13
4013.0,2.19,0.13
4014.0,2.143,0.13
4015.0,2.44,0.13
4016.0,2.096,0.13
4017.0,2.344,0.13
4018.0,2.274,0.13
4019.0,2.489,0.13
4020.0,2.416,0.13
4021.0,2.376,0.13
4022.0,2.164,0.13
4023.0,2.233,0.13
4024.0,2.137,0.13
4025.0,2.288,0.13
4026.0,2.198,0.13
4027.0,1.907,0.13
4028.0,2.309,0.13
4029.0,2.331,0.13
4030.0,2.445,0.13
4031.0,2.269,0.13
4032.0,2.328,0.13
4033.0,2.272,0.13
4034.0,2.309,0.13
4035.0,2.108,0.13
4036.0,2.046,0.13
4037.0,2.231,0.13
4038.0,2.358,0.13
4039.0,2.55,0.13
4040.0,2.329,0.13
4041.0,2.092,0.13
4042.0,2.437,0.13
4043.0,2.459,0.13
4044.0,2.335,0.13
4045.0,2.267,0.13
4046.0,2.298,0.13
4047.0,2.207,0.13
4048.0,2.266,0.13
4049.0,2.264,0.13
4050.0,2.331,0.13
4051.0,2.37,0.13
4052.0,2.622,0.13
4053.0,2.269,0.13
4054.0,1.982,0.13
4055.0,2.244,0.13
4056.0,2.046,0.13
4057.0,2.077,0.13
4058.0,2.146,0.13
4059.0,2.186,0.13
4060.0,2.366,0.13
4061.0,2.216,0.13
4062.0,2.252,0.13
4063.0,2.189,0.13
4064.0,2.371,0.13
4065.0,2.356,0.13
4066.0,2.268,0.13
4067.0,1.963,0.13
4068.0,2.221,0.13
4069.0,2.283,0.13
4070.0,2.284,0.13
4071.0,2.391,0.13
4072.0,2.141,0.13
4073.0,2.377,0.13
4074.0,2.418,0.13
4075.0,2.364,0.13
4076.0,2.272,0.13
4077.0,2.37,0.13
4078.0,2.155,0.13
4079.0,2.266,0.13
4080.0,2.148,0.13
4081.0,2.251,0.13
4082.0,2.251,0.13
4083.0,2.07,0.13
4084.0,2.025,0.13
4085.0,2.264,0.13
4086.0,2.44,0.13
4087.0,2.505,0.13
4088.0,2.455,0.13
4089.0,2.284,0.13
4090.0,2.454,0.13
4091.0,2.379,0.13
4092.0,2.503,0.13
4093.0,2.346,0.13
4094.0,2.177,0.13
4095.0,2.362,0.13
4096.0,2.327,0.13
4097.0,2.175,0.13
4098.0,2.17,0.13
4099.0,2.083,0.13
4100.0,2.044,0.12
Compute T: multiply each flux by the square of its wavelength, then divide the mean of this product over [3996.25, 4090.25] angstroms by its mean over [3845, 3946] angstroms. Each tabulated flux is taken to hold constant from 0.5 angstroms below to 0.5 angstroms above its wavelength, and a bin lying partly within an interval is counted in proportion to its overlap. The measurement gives 1.16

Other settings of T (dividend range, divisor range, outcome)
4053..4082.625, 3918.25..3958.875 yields 1.17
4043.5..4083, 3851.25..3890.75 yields 1.10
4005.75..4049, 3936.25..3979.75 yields 1.18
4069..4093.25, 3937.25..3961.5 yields 1.17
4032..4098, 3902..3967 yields 1.19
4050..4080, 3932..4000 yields 1.17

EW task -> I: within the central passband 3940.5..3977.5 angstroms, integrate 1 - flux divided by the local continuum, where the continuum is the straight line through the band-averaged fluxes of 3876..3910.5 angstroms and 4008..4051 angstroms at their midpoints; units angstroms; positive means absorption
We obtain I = 2.2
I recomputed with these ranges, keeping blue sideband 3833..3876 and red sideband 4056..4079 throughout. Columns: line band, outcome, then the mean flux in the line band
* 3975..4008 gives 1.3 angstroms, 2.14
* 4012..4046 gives -0.6 angstroms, 2.28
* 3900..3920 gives 0.8 angstroms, 2.11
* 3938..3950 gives 0.5 angstroms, 2.12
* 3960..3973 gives 1.5 angstroms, 1.96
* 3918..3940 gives 2.6 angstroms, 1.95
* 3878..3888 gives 0.5 angstroms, 2.08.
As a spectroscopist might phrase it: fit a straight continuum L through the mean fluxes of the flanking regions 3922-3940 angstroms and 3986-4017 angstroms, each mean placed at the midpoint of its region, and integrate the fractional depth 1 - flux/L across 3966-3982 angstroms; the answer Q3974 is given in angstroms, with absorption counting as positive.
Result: 1.7 angstroms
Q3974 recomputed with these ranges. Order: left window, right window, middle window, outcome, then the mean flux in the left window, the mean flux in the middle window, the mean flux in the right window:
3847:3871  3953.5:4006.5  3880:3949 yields 6.33 angstroms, 2.33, 2.01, 2.08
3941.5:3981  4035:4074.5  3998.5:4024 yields -1.50 angstroms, 2.02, 2.28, 2.27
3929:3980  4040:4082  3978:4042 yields -3.48 angstroms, 1.96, 2.24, 2.26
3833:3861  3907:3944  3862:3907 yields -3.25 angstroms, 2.02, 2.16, 2.02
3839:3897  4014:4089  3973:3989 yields 1.63 angstroms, 2.16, 2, 2.27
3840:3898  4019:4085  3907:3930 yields 0.77 angstroms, 2.17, 2.12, 2.26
